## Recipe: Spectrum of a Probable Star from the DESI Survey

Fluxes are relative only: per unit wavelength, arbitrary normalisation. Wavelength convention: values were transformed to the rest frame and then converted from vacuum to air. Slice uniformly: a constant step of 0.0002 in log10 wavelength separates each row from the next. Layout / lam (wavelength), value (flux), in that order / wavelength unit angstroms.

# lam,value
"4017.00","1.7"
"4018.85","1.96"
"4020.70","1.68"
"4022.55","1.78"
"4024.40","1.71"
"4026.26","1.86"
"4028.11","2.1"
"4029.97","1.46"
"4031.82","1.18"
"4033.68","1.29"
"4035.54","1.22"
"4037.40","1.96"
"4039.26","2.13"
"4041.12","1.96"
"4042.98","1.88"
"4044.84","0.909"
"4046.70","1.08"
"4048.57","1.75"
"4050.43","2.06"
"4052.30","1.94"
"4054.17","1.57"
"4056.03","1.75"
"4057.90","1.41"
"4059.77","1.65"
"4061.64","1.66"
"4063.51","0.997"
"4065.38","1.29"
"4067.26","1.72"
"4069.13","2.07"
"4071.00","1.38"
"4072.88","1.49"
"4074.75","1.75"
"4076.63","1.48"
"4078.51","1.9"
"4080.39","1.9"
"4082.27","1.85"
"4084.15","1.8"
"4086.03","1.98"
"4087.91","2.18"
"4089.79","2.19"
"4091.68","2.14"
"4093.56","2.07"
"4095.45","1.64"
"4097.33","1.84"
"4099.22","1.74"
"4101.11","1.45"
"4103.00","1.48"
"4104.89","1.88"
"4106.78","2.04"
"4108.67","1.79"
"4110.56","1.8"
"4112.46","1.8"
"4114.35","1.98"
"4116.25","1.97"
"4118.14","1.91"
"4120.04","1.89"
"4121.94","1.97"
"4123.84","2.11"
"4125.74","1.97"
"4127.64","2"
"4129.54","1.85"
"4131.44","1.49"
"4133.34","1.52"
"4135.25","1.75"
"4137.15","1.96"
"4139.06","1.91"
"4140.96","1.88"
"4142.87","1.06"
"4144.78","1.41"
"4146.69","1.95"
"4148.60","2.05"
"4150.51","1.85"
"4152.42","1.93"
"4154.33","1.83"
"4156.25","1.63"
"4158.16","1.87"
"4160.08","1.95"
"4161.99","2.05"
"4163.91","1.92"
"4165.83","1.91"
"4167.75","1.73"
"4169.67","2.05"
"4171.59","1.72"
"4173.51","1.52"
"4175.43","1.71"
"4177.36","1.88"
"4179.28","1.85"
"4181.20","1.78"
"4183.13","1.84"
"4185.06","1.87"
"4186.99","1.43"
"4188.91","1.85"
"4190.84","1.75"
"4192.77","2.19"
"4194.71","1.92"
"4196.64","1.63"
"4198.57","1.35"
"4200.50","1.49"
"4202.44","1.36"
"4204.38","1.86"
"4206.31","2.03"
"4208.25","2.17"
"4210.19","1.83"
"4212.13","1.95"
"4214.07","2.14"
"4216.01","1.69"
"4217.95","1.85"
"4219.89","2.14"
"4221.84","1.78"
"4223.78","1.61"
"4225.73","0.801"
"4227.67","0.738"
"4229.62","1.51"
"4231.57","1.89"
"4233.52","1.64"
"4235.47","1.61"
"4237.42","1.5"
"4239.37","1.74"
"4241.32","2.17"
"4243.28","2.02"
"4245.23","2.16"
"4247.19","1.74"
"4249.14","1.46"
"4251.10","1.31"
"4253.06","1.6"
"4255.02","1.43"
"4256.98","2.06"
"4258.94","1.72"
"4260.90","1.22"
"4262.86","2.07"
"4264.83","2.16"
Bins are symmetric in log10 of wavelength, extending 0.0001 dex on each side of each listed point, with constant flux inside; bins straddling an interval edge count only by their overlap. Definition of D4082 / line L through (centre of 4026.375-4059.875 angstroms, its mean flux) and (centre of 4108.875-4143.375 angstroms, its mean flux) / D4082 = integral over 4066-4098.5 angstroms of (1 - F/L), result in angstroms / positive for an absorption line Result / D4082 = -2.10 angstroms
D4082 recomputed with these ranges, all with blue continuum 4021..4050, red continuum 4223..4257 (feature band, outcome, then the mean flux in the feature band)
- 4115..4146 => -3.5 angstroms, 1.79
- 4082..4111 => -4.5 angstroms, 1.87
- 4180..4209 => -2.9 angstroms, 1.77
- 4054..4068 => 1.1 angstroms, 1.5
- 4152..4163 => -1.8 angstroms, 1.87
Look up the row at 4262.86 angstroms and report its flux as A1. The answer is 2.07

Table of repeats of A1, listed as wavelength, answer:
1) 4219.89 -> 2.14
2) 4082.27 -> 1.85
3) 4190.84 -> 1.75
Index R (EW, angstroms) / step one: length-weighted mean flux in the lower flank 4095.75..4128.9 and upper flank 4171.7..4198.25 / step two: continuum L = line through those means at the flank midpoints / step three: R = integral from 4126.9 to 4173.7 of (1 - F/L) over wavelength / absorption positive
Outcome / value 0.4 angstroms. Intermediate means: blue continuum 1.86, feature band 1.8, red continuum 1.77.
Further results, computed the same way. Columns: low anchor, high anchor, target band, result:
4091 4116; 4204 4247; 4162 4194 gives -0.63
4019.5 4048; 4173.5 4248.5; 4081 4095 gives -3.01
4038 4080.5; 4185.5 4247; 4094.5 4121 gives -2.10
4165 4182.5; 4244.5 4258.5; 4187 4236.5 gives 0.88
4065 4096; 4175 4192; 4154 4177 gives -0.48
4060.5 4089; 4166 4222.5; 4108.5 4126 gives -1.86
